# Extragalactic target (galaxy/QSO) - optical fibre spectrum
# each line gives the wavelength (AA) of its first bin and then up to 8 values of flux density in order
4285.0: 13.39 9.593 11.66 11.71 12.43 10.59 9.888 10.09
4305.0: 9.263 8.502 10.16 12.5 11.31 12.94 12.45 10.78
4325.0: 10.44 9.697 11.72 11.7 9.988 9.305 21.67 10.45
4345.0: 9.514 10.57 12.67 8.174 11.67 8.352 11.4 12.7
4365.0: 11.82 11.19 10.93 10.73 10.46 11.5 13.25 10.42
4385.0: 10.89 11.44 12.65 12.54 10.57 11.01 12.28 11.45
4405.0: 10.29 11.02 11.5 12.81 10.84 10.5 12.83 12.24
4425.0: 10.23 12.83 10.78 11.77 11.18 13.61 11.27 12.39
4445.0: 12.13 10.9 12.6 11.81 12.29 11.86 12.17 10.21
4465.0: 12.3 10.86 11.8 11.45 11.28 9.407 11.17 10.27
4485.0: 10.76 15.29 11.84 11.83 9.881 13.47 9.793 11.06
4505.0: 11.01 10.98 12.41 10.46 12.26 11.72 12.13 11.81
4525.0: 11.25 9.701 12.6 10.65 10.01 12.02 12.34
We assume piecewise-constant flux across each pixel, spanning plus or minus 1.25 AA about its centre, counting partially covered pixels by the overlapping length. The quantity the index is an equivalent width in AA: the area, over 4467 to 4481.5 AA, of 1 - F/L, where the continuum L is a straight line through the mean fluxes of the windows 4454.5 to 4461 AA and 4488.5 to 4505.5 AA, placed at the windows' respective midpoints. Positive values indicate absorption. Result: 1.0 AA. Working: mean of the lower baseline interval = 12.1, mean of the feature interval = 11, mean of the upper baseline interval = 11.3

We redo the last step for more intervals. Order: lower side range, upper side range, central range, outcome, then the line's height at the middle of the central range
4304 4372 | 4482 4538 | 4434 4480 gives -1.1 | 11.4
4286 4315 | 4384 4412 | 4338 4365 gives -1.4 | 11.1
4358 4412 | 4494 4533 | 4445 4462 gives -0.7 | 11.4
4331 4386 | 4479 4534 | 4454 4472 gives -0.3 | 11.4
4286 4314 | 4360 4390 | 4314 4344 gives -2.5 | 10.9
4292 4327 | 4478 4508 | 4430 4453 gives -1.3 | 11.3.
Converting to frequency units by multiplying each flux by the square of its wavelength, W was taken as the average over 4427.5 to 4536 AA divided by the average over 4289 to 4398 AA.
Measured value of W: 1.09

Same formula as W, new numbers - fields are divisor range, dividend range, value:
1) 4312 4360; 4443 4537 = 1.08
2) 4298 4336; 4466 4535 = 1.15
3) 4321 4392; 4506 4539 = 1.09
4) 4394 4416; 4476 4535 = 1.05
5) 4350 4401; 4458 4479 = 1.04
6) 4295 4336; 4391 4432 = 1.11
